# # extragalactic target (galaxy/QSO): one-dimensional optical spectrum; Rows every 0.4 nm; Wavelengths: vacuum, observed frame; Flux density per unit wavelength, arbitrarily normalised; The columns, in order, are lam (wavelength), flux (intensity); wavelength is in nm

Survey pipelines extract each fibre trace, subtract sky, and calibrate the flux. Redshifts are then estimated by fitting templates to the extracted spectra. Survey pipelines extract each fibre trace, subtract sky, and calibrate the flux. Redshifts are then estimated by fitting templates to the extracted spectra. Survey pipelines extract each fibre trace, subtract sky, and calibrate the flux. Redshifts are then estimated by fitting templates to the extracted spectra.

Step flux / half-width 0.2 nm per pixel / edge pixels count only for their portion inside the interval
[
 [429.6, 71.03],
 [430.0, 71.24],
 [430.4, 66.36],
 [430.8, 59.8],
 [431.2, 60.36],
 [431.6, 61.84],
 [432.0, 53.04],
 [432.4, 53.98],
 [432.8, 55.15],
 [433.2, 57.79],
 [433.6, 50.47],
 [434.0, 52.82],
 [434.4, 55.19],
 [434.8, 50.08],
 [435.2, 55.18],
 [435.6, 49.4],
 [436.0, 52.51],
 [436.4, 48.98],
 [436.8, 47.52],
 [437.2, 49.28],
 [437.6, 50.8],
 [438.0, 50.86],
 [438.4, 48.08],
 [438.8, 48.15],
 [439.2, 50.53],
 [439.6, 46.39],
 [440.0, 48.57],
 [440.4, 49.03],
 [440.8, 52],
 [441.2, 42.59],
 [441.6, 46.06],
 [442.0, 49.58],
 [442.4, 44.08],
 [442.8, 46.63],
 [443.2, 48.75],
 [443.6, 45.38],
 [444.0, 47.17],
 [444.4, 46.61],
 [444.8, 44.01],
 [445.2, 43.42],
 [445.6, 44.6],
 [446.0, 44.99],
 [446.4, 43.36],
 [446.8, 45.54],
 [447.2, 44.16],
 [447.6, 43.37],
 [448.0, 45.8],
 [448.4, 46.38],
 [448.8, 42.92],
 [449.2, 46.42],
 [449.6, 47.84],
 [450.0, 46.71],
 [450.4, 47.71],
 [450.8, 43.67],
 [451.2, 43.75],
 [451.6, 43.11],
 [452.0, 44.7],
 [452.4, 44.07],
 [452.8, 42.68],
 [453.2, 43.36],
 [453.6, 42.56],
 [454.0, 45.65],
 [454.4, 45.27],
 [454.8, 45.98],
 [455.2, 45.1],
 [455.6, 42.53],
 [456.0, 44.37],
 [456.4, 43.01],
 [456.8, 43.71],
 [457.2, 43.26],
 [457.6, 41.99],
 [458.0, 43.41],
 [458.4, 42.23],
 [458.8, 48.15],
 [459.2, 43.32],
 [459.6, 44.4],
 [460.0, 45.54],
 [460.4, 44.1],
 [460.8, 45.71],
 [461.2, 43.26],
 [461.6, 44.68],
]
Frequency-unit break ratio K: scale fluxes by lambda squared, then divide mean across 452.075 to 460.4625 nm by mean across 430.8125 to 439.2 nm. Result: 0.92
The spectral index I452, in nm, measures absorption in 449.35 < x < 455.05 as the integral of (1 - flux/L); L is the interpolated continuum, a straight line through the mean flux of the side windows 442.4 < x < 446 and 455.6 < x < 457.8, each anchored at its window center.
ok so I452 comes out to -0.09 nm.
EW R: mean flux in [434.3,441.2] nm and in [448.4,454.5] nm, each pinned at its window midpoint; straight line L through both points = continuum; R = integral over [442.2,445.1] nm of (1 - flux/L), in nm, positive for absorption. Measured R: 0.10 nm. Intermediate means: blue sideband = 49.9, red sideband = 44.7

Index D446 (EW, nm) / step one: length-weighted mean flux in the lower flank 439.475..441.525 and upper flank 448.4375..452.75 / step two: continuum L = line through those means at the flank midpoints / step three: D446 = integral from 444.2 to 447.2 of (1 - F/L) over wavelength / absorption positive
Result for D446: 0.11 nm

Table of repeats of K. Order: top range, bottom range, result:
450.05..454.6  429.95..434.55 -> 0.84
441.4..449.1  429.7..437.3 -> 0.86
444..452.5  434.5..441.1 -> 0.95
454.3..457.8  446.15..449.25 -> 1.02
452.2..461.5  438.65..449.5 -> 1.01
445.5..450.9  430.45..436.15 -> 0.88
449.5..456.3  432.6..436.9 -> 0.92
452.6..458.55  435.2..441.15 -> 0.95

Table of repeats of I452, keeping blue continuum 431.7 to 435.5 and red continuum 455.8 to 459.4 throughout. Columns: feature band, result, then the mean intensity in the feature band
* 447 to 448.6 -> 0.10 nm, 44.9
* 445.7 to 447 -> 0.10 nm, 44.6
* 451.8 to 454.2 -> 0.10 nm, 43.8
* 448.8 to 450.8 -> 0.03 nm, 46.4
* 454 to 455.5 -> -0.01 nm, 45.3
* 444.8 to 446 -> 0.12 nm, 44.2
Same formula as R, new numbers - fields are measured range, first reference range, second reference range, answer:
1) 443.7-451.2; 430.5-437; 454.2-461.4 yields 0.50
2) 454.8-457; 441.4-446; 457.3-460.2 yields 0.03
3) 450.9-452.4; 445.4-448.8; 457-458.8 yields 0.01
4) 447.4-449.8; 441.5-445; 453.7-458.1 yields 0.00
